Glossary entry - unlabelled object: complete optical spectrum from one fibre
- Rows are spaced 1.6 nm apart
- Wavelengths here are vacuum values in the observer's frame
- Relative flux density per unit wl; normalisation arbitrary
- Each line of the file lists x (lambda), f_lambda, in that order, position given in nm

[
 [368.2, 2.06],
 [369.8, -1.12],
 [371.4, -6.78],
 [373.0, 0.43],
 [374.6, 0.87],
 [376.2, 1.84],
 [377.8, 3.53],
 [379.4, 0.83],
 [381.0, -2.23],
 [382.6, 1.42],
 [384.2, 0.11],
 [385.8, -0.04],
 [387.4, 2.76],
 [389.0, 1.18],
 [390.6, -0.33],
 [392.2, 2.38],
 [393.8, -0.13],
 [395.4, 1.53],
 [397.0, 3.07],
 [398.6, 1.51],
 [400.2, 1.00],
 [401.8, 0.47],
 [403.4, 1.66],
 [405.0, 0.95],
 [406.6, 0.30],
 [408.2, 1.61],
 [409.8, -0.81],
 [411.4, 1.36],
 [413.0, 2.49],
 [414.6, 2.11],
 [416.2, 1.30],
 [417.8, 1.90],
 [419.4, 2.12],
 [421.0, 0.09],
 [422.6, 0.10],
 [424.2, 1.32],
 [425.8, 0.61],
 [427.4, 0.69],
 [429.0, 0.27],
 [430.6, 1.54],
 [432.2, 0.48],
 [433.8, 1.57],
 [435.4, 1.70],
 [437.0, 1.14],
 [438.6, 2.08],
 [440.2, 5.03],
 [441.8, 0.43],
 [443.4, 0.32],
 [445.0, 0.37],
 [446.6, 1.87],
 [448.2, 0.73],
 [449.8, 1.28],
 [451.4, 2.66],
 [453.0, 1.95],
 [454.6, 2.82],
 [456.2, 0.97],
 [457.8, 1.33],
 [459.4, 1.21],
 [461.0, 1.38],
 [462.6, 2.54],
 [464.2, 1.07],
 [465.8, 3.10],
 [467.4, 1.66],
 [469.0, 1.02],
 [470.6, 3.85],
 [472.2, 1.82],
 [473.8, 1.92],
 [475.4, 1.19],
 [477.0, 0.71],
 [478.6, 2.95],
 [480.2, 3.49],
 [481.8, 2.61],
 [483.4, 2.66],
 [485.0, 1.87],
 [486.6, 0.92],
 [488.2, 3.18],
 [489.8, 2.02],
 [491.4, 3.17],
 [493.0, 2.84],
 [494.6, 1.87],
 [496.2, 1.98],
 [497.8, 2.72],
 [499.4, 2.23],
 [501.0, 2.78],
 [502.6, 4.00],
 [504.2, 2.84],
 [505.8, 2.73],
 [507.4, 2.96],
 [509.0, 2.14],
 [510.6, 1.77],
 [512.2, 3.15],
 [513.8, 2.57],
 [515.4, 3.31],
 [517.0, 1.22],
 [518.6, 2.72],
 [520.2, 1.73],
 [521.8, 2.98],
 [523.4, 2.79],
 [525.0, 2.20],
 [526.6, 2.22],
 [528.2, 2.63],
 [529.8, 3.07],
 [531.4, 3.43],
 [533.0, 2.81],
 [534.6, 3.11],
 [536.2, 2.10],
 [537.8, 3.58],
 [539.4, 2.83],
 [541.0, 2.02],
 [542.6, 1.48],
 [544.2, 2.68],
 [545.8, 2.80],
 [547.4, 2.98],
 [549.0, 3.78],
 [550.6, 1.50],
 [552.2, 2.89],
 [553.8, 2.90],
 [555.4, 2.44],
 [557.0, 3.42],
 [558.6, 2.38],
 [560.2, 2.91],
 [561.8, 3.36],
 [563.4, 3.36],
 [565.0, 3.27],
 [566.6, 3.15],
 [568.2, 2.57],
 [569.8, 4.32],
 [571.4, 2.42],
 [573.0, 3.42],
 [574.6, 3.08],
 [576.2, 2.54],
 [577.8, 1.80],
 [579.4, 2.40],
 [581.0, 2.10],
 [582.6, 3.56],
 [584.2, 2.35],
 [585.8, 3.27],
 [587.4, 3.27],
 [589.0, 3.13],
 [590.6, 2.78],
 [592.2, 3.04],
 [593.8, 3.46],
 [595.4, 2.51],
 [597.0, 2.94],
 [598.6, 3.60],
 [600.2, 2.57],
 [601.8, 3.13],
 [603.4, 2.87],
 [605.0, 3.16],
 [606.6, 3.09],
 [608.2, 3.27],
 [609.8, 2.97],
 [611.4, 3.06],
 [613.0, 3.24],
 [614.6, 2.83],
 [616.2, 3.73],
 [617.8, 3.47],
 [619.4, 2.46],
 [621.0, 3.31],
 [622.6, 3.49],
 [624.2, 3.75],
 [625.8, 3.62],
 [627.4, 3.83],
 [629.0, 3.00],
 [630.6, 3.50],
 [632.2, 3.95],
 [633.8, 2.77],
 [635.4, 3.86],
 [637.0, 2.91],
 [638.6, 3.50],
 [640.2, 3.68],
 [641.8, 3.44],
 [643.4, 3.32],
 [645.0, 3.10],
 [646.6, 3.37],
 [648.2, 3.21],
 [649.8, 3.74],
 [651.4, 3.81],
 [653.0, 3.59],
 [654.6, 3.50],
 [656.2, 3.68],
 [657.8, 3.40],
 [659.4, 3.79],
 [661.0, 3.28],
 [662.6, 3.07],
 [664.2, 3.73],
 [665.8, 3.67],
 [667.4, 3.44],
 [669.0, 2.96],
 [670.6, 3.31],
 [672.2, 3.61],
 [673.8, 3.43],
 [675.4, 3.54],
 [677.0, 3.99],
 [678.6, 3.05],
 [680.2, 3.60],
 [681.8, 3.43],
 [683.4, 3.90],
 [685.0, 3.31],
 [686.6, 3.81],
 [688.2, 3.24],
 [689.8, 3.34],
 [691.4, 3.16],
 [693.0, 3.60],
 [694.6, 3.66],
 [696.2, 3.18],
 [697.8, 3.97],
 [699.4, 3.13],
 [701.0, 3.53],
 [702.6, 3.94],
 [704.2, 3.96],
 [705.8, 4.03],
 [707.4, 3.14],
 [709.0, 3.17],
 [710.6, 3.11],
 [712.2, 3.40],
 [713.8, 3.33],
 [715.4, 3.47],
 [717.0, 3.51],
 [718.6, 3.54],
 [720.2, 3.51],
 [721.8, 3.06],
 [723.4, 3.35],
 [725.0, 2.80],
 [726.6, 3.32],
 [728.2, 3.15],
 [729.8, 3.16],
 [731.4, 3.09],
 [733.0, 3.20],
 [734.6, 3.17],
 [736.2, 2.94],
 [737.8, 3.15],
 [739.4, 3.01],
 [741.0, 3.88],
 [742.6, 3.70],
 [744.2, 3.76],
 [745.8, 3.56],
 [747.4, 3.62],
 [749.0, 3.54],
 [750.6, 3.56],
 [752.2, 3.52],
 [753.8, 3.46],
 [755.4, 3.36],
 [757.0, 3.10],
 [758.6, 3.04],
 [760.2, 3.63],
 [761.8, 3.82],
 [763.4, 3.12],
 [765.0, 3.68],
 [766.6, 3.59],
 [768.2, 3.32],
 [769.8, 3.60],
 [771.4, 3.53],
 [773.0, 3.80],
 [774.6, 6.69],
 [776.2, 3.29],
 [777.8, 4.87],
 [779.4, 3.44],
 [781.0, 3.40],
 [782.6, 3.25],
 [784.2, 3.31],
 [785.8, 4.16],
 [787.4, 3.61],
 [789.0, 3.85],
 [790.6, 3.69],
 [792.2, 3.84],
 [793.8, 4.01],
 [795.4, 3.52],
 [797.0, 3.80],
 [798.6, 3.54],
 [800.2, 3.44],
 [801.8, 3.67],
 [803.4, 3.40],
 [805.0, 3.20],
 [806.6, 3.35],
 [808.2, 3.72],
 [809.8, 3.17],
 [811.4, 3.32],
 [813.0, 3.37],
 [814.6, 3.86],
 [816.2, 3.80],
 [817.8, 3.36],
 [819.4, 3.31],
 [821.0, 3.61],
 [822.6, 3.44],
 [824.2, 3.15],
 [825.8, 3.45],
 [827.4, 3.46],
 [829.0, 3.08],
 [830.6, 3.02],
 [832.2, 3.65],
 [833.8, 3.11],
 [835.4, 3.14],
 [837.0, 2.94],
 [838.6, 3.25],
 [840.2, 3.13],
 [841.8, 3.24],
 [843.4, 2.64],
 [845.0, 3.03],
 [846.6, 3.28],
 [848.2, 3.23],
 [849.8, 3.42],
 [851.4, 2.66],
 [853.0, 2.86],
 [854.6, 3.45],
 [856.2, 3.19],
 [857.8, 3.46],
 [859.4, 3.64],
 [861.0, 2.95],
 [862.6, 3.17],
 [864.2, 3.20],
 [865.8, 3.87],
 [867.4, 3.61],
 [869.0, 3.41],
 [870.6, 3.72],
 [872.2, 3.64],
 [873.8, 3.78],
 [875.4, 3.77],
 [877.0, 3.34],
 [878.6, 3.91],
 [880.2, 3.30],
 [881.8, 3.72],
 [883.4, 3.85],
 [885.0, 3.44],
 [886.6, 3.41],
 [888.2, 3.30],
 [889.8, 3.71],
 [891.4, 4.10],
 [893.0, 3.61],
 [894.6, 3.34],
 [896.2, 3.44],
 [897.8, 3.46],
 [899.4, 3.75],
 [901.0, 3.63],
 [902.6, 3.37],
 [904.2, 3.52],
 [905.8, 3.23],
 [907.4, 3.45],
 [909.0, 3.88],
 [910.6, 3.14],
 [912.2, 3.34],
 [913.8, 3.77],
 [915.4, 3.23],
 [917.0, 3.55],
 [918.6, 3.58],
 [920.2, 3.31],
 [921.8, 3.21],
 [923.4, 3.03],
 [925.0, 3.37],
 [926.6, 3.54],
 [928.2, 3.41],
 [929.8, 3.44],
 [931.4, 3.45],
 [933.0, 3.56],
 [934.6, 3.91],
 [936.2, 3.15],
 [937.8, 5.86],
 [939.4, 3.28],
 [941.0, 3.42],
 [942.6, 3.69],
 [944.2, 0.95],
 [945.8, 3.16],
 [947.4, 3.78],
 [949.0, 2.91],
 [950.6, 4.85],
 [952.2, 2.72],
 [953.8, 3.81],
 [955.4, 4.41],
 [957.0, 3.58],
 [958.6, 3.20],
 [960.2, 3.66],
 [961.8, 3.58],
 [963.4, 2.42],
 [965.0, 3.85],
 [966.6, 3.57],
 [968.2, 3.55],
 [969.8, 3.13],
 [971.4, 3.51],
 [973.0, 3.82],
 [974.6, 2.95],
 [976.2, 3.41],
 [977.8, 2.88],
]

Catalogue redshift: 0.18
